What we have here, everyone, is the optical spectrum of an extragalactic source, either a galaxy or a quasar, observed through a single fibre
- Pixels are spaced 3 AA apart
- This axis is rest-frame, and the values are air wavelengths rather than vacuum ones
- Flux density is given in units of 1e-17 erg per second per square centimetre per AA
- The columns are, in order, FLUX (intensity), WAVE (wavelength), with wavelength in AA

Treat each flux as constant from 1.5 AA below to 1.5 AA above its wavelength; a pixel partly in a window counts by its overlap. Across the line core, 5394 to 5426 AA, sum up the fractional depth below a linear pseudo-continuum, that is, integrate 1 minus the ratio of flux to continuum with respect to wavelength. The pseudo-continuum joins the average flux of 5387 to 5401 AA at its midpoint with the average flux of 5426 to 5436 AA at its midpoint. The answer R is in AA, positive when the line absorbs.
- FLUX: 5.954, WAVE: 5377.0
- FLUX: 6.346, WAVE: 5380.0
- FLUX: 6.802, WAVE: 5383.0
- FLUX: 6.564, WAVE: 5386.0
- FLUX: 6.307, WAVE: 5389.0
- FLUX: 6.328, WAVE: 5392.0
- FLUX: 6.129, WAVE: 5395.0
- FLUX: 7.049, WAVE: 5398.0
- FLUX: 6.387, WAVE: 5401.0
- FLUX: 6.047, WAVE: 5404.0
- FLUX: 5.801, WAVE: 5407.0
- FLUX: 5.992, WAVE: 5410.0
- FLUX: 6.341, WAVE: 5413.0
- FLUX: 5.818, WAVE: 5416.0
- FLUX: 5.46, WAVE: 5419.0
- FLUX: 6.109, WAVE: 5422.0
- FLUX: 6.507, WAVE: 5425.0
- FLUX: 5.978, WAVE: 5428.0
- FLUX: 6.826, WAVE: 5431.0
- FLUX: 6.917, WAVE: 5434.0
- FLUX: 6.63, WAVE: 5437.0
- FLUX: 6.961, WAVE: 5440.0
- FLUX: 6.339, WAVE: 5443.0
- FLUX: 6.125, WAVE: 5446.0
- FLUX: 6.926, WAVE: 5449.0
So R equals 1.8 AA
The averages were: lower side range 6.45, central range 6.14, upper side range 6.57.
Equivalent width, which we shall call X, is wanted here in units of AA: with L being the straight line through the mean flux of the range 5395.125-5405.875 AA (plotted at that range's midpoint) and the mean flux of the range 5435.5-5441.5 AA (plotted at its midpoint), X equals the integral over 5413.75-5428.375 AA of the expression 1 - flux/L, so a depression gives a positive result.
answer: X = 1.4 AA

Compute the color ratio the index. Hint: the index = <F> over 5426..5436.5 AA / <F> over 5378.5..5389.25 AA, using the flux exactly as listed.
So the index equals 1.0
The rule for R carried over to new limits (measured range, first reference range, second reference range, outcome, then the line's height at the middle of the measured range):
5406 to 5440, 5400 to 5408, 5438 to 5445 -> 0.52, 6.35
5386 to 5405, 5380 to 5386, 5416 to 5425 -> -0.03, 6.39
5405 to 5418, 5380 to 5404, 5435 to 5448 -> 1.06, 6.5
